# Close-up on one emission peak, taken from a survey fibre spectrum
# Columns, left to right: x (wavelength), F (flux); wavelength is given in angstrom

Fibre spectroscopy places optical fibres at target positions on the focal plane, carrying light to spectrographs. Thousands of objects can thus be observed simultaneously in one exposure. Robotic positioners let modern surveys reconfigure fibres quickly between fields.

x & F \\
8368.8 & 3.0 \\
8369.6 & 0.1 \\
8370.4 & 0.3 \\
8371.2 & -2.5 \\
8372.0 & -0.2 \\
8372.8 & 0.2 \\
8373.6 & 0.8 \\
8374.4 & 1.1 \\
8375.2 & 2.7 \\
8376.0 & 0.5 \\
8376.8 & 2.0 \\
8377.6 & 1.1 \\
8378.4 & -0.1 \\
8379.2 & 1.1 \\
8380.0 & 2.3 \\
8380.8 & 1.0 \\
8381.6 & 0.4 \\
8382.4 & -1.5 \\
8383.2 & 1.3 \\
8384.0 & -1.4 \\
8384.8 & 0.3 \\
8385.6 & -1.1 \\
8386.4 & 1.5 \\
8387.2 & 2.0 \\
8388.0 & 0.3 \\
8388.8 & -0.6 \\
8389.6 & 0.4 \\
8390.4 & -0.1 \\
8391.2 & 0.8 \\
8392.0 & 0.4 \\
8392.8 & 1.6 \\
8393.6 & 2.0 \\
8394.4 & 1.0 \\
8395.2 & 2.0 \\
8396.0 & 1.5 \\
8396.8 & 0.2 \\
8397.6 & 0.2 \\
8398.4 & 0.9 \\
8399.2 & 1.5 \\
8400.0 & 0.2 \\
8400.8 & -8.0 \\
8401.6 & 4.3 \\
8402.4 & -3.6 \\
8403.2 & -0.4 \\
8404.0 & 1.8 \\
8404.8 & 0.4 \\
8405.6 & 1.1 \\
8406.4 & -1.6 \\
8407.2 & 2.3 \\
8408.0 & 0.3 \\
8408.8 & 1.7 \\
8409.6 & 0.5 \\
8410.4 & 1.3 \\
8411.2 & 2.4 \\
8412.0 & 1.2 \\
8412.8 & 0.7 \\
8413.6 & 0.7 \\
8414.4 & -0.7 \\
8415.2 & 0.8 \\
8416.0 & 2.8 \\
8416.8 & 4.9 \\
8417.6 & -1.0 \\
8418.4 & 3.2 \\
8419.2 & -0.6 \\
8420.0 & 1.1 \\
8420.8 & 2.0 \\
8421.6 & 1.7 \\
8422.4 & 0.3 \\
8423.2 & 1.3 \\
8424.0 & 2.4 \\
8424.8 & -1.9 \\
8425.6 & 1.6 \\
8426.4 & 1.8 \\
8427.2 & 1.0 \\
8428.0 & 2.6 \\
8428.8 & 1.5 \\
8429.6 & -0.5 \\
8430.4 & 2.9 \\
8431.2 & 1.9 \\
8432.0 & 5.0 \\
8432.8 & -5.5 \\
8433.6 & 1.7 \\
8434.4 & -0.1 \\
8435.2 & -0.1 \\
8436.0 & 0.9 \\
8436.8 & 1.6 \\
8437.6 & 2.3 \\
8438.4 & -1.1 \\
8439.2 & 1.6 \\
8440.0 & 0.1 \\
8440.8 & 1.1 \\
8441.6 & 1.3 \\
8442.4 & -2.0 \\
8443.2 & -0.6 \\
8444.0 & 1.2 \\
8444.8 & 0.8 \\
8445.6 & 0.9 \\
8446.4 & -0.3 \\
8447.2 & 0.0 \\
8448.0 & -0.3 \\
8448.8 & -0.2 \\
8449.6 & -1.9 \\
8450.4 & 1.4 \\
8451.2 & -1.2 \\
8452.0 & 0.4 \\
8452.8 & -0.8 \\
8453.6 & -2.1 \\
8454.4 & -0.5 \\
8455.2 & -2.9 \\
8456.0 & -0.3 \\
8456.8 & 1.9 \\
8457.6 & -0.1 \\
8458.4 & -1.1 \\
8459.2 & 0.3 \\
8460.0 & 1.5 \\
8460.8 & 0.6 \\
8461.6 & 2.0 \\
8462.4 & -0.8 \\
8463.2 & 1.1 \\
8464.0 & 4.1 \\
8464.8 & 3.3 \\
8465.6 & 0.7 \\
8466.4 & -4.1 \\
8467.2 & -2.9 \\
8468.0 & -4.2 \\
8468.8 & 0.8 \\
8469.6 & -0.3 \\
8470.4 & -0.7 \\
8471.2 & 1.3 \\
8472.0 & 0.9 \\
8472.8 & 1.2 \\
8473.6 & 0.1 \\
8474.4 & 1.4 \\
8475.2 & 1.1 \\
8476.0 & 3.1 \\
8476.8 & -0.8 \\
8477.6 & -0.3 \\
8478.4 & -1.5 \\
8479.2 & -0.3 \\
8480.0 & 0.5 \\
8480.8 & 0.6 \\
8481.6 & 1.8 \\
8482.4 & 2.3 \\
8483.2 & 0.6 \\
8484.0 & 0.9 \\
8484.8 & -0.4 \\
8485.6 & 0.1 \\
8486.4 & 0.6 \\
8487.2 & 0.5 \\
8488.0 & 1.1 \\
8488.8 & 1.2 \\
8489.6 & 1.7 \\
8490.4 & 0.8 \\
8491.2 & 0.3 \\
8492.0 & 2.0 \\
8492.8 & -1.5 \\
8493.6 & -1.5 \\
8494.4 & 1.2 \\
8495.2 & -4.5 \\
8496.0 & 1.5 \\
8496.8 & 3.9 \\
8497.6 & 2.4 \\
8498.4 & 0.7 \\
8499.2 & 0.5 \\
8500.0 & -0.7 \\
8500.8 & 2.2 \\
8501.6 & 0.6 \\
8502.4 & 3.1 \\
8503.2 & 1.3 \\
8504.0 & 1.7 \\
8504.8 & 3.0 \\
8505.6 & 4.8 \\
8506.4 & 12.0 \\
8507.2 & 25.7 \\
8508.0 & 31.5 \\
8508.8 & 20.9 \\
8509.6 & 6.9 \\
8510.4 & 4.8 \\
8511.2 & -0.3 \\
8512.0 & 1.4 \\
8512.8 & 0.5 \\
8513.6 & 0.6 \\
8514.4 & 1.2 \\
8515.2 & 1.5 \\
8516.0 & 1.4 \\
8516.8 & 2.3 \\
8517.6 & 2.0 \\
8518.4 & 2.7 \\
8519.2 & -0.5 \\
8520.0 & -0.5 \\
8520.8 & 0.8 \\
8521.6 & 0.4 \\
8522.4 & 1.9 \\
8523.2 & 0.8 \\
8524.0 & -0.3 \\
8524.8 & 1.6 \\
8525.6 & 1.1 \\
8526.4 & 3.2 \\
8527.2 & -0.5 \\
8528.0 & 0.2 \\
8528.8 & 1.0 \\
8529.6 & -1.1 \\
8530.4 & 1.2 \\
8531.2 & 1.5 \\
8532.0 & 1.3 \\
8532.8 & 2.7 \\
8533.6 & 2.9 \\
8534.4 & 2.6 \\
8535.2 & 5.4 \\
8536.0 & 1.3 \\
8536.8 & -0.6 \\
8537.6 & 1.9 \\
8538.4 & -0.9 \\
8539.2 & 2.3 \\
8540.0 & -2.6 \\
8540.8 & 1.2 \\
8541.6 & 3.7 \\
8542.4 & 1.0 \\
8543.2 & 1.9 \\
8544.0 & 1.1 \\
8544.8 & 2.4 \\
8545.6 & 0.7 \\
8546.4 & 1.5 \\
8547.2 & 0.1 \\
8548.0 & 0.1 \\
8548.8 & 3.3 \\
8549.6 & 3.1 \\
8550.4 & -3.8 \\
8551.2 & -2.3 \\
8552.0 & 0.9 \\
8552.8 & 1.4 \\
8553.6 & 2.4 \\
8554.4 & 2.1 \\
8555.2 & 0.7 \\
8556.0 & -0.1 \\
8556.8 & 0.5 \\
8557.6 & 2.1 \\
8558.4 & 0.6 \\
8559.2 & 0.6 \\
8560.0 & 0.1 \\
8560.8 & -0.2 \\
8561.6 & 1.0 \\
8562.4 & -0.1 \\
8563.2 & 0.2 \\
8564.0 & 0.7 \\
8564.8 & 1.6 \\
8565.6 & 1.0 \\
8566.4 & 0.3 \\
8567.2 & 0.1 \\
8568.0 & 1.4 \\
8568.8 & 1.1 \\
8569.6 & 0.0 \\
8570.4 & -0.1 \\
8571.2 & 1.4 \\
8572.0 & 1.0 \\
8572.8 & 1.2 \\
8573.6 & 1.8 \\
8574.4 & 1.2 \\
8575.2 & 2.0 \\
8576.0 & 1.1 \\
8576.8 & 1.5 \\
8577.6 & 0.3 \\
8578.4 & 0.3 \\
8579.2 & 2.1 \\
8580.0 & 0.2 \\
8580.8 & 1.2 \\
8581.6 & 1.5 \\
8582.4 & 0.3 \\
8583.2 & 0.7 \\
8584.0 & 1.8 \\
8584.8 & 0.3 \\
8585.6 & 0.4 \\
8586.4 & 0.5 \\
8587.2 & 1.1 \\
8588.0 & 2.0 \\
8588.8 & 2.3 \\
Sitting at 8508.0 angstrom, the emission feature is H-alpha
